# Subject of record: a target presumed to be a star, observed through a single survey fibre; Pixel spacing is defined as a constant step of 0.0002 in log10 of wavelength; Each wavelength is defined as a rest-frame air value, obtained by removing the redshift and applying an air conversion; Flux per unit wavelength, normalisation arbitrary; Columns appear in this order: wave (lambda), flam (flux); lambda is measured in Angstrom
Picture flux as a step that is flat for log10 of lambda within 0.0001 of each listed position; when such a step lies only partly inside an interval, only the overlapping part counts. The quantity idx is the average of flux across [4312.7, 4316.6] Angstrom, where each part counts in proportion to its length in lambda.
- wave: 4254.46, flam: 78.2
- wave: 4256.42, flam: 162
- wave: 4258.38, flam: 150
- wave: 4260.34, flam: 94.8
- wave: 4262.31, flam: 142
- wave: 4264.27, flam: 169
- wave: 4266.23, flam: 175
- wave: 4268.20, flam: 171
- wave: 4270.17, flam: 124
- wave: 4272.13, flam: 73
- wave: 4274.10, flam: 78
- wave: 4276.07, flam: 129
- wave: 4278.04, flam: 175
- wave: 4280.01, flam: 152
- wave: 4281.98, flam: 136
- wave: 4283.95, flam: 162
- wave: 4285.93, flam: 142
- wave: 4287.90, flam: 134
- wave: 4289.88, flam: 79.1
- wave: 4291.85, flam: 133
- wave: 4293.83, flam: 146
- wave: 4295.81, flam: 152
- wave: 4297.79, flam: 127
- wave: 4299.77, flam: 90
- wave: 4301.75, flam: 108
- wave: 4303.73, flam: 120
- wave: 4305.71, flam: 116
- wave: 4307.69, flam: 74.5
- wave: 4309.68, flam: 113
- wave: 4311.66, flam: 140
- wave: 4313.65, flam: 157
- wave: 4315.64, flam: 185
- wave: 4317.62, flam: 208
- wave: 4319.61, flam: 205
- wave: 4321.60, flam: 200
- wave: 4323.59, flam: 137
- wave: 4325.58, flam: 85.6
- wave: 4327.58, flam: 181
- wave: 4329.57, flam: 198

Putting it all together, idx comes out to 171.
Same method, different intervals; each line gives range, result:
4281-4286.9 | 147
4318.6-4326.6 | 157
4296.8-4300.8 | 108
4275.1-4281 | 152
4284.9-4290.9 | 119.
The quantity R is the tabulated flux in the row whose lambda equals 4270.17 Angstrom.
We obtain 124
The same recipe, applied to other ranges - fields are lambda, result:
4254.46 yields 78.2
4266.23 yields 175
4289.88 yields 79.1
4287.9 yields 134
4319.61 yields 205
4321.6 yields 200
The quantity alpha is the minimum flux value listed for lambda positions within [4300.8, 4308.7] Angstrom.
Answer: 74.5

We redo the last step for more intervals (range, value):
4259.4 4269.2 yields 94.8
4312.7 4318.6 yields 157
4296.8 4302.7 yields 90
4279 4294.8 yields 79.1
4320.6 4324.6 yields 137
